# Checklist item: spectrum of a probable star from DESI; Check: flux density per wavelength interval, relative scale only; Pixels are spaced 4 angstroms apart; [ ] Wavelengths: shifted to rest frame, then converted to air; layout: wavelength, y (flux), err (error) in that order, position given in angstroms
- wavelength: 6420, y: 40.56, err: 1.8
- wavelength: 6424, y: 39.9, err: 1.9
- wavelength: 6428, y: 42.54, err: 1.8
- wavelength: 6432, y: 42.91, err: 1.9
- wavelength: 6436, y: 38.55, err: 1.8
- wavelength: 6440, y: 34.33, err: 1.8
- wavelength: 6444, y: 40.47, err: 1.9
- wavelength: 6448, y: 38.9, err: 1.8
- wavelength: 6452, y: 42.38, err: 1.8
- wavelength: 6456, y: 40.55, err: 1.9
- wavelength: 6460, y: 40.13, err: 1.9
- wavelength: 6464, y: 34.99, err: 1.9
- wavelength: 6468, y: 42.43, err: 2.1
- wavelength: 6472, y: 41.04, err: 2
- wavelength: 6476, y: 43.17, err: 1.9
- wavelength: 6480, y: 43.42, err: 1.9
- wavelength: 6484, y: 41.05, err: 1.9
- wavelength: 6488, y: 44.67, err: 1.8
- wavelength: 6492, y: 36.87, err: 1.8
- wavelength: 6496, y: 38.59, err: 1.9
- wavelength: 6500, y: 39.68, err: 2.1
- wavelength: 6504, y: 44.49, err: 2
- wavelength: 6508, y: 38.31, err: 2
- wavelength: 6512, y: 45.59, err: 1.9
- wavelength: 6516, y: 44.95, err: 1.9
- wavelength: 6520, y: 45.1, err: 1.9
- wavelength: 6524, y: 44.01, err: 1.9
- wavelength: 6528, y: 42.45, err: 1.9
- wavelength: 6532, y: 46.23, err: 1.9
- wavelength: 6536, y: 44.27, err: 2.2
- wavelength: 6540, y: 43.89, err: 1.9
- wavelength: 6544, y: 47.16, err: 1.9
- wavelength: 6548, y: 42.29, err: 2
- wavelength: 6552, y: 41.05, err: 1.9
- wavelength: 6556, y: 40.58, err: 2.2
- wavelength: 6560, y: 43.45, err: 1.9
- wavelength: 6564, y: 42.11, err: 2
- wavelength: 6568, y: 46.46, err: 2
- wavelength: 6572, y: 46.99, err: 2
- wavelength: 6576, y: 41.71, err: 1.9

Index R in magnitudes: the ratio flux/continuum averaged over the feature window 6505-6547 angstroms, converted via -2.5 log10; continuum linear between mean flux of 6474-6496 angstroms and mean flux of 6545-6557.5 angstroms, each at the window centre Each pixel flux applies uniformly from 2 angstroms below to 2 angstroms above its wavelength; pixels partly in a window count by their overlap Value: -0.06 mag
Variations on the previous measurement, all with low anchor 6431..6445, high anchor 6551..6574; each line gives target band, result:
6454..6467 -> 0.02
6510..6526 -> -0.08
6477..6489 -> -0.06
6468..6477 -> -0.05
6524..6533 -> -0.05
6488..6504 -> 0.03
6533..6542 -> -0.04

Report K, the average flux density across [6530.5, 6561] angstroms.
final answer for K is 43.6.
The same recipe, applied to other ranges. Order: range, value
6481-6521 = 41.9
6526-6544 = 44.5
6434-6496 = 40.1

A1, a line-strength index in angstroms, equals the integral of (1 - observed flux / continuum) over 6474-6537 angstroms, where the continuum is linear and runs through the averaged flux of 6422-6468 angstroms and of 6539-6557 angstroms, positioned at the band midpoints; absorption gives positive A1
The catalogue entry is -1.43 angstroms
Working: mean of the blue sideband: 39.7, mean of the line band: 42.7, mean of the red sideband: 43.1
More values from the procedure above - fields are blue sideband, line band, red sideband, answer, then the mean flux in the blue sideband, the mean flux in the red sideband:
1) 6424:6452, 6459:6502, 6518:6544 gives 1.5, 39.8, 44.5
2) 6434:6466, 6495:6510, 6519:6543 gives 0.7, 38.8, 44.4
